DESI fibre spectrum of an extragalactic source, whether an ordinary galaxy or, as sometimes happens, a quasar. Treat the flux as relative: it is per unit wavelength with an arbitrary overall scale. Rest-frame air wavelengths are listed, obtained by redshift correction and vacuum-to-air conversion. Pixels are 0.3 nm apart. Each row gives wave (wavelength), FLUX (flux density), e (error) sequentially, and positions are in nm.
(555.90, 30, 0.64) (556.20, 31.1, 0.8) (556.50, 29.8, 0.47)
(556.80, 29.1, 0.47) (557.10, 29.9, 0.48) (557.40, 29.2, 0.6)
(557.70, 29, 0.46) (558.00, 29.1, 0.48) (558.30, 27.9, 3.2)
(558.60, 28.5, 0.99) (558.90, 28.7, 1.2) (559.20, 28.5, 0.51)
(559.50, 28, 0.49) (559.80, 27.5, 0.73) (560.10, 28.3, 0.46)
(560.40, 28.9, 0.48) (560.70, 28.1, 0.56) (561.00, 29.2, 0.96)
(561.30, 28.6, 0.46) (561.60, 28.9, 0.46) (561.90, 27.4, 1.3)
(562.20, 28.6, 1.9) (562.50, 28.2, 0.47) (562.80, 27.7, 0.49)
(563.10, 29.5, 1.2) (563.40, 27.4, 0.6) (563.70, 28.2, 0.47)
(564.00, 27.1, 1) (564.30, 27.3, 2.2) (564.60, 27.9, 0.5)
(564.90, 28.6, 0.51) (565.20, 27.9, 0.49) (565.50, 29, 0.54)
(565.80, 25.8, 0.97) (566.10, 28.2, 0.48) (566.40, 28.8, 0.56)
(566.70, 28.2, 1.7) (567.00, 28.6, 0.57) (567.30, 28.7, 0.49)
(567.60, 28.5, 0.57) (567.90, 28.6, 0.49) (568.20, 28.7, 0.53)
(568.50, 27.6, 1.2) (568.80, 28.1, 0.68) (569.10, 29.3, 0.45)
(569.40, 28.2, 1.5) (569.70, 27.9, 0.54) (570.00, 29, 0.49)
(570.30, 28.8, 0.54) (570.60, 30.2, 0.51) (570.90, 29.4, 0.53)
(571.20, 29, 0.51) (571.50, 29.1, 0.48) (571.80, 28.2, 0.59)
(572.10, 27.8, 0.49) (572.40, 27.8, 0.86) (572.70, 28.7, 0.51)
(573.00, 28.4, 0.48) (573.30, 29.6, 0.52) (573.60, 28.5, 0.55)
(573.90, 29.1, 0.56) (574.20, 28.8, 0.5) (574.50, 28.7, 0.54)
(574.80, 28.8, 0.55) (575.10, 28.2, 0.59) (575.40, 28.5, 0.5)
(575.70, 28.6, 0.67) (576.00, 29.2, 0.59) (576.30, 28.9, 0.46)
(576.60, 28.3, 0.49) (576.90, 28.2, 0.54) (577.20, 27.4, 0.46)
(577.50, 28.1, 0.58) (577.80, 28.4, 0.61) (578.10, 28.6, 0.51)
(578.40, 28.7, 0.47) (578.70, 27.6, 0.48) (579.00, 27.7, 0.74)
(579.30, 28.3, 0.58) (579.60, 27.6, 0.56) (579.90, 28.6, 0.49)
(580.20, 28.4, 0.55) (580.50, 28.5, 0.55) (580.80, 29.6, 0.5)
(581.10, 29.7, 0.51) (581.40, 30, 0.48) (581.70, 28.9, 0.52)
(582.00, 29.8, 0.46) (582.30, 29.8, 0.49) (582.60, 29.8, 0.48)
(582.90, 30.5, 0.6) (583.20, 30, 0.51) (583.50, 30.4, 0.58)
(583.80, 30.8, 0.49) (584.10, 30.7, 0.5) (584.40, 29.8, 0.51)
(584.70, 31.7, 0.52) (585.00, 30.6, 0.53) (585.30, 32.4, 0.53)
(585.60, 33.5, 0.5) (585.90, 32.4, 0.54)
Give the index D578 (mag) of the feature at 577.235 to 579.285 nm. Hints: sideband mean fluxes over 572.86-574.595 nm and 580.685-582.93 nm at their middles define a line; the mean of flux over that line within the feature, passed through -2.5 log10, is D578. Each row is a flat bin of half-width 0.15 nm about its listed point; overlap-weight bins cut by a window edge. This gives 0.05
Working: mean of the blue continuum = 28.9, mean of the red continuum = 29.7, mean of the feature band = 28.1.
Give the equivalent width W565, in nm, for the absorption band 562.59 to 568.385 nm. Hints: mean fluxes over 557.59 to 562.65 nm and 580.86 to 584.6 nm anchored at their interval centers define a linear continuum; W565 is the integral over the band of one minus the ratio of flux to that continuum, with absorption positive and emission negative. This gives 0.14 nm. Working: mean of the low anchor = 28.4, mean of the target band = 28.1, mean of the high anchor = 30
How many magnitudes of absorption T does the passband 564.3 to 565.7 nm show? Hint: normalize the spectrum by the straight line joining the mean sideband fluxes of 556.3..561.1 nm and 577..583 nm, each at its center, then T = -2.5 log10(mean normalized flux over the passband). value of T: 0.02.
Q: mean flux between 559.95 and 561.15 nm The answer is 28.6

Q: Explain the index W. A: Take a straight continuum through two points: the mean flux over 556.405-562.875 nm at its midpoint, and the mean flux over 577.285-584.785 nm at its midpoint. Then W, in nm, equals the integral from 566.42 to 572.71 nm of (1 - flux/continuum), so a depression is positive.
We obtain 0.07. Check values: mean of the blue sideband 28.6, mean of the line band 28.6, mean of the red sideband 29.2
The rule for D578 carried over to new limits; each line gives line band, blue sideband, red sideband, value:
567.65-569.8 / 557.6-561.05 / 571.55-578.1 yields 0.00 mag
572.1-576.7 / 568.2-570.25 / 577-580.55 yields -0.01 mag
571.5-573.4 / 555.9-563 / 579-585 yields 0.03 mag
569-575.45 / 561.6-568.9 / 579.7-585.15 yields 0.00 mag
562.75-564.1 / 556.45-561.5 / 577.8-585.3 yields 0.03 mag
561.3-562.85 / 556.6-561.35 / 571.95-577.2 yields 0.02 mag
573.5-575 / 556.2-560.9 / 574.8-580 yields -0.01 mag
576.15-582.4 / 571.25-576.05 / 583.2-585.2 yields 0.04 mag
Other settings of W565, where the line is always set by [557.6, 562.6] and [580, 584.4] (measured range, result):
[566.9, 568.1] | 0.011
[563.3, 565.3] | 0.063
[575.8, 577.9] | 0.077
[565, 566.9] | 0.051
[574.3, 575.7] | 0.037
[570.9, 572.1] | 0.016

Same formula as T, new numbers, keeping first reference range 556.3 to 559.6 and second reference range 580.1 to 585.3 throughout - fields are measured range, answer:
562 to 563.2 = 0.027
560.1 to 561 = 0.017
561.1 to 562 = 0.026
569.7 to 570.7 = 0.015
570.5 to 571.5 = 0.003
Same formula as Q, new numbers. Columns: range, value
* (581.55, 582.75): 29.6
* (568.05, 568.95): 28.1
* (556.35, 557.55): 29.5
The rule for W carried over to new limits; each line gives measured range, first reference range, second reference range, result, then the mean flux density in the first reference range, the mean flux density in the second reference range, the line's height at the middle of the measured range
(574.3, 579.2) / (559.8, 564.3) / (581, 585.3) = 0.21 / 28.2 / 30.3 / 29.6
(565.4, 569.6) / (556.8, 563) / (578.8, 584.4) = 0.08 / 28.5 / 29.4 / 28.8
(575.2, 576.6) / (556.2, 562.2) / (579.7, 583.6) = 0.03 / 28.7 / 29.5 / 29.3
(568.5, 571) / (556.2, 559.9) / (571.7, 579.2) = -0.02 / 28.9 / 28.4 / 28.6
